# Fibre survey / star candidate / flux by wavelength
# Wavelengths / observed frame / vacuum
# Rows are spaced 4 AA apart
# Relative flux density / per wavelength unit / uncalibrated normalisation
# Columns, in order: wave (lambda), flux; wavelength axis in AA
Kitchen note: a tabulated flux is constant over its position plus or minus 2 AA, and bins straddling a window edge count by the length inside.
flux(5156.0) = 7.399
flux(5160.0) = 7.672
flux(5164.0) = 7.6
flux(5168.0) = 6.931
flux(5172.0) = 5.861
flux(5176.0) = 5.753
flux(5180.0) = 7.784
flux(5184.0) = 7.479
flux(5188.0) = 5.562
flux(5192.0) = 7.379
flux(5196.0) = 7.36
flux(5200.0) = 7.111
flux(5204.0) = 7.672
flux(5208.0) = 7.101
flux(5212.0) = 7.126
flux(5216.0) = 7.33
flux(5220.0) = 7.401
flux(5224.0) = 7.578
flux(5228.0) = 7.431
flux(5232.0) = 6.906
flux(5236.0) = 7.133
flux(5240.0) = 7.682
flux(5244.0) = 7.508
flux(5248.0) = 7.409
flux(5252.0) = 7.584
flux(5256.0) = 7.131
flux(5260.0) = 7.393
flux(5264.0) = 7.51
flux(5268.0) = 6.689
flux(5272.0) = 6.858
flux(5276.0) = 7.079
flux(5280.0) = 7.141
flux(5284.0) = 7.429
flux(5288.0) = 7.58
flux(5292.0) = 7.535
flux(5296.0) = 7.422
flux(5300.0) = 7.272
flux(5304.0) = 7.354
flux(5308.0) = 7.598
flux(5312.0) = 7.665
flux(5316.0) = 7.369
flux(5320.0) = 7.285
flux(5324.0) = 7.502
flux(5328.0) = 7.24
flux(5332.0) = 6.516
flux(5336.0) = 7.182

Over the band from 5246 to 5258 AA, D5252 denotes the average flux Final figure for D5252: 7.37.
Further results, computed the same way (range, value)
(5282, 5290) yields 7.5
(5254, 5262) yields 7.26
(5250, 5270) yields 7.26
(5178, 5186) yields 7.63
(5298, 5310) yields 7.41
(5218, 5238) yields 7.29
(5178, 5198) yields 7.11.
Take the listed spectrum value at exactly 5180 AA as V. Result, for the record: 7.784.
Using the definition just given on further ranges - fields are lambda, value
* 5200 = 7.111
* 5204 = 7.672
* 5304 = 7.354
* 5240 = 7.682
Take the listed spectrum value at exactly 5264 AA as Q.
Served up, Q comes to 7.51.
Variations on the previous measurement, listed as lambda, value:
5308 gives 7.598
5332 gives 6.516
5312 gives 7.665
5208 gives 7.101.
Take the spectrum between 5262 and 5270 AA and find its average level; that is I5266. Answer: 7.1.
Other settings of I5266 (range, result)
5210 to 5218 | 7.23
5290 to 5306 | 7.4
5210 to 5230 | 7.37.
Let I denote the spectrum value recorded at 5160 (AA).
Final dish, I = 7.672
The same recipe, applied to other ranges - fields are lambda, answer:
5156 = 7.399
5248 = 7.409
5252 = 7.584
